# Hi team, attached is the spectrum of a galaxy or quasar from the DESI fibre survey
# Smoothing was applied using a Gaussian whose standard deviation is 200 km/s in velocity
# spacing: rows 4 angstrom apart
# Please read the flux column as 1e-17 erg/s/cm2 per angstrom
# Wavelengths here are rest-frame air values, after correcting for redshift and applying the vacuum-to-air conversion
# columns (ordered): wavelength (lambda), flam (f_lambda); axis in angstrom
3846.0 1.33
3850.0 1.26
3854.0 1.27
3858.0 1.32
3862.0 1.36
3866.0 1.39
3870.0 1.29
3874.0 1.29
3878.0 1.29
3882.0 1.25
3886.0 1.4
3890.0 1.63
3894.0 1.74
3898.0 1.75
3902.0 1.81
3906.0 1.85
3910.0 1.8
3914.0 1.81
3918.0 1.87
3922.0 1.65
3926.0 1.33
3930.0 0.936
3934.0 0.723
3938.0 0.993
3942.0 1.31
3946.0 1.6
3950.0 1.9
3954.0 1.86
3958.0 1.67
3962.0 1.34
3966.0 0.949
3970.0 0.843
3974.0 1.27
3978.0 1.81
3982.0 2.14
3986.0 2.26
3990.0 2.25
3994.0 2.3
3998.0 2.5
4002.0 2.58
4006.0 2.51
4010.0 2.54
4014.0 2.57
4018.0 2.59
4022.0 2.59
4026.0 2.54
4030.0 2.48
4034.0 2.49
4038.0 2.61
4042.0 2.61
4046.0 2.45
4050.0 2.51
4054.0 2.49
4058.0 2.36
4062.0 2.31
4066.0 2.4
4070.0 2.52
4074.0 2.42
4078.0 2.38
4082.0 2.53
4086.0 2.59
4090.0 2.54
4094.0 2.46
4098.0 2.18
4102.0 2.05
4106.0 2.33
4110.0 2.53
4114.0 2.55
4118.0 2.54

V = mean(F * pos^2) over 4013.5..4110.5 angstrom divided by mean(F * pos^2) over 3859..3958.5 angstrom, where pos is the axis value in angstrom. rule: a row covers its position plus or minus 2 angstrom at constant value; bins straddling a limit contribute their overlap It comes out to 1.77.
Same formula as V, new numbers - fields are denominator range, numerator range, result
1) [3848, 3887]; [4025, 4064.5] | 2.07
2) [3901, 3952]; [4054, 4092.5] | 1.76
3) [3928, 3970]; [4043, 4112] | 1.97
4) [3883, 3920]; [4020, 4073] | 1.55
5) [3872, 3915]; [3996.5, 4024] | 1.70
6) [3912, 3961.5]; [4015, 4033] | 1.81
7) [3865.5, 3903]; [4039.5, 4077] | 1.81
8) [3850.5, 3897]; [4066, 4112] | 1.93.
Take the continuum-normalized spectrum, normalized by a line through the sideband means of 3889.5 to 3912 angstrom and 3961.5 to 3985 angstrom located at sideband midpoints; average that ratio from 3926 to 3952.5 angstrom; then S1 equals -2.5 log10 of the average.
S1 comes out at 0.25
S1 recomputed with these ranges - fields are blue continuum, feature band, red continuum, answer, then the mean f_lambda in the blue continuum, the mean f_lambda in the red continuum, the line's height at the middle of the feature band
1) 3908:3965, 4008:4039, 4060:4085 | -0.22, 1.48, 2.43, 2.09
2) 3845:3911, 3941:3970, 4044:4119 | 0.23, 1.47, 2.43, 1.83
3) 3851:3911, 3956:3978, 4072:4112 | 0.41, 1.49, 2.4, 1.86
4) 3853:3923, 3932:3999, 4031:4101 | 0.21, 1.55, 2.46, 1.94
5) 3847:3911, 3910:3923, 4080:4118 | -0.10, 1.47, 2.42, 1.64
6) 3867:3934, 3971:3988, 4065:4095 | 0.08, 1.52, 2.48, 1.94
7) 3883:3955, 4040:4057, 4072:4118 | -0.15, 1.54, 2.42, 2.19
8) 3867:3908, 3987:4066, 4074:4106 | -0.17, 1.53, 2.39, 2.12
